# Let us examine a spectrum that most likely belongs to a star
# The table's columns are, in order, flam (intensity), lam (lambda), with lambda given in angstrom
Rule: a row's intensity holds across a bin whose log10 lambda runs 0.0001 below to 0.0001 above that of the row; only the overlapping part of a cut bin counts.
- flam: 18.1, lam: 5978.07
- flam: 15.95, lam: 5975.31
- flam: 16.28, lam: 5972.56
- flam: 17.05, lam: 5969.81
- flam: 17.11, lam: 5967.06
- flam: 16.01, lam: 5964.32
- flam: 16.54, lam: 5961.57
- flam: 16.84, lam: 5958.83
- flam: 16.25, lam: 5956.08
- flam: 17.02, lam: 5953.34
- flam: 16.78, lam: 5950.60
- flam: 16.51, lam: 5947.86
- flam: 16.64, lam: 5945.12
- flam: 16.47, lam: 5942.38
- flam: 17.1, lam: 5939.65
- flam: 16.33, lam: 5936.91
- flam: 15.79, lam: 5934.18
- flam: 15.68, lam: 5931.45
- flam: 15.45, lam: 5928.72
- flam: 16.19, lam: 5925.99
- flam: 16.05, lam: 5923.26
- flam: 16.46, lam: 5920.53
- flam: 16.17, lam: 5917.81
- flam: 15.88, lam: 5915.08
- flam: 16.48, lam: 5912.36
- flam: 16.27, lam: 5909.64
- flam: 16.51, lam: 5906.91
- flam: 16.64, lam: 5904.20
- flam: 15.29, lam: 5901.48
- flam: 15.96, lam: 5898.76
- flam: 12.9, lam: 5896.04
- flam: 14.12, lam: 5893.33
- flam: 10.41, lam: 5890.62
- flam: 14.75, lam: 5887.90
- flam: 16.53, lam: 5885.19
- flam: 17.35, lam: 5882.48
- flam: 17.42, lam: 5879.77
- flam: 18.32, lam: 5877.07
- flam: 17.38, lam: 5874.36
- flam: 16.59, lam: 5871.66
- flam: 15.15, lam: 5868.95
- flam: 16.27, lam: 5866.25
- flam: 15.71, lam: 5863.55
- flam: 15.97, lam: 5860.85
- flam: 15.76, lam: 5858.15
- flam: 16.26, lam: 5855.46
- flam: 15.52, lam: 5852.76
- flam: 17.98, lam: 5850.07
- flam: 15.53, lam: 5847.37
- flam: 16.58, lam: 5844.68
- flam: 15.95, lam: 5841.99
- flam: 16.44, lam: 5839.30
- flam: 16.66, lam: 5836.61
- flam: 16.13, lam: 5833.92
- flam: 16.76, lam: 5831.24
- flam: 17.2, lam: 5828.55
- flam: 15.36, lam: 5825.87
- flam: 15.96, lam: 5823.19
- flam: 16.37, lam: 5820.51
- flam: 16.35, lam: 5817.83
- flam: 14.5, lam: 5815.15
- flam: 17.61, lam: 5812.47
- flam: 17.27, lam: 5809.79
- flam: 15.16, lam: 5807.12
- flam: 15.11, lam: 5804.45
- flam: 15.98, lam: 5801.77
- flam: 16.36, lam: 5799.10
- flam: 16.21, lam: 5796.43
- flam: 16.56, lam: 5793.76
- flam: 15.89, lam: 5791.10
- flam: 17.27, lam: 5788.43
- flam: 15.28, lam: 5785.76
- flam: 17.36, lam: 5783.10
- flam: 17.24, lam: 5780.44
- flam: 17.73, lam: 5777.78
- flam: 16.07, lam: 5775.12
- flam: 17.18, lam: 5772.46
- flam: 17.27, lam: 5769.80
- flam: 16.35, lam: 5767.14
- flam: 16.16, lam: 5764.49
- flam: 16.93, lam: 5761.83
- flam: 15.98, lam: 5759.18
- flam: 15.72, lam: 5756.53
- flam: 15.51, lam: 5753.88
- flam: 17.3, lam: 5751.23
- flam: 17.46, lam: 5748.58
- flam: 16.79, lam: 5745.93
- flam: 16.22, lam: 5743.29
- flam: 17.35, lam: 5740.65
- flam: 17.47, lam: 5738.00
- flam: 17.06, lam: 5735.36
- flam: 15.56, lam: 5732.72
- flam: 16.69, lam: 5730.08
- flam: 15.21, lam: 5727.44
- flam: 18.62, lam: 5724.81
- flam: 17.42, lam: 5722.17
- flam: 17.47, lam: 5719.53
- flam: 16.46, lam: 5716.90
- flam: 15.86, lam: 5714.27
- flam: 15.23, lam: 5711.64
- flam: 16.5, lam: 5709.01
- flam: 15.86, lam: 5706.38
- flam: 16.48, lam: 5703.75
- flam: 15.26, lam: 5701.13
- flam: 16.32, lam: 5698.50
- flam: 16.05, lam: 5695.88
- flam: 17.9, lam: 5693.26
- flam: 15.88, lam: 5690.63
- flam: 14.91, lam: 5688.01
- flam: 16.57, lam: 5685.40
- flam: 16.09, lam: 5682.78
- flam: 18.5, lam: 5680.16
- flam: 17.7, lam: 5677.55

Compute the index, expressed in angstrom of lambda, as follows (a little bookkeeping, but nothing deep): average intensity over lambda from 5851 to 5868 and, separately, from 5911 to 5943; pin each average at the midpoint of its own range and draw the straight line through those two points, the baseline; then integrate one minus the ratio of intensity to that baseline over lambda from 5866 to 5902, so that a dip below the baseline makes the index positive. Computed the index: 1.0 angstrom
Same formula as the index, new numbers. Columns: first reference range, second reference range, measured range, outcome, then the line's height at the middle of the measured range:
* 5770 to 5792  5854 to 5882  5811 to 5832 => 0.5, 16.7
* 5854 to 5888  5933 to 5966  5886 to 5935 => 3.3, 16.5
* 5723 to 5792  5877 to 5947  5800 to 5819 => 0.5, 16.4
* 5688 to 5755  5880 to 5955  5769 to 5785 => -0.7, 16.3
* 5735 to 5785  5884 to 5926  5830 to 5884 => -2.2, 15.8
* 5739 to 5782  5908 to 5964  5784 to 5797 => 0.3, 16.6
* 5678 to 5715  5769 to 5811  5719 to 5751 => -1.1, 16.4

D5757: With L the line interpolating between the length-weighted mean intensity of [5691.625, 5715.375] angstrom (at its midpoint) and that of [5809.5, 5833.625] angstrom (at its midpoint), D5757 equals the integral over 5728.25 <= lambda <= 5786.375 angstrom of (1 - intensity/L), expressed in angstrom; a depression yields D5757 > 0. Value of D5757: -1.6 angstrom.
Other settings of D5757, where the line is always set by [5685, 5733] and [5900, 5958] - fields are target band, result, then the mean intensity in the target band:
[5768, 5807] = -0.4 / 16.5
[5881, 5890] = 0.3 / 15.7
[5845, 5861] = 0.1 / 16.2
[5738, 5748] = -0.4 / 16.9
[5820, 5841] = -0.1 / 16.4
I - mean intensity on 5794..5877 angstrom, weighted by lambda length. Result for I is 16.2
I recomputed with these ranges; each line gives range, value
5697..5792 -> 16.6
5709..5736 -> 16.5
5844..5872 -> 16.1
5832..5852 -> 16.5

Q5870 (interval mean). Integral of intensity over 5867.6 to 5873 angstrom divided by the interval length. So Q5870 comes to 15.9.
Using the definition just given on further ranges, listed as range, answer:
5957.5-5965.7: 16.5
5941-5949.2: 16.5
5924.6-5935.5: 15.8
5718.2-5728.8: 17.2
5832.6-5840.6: 16.4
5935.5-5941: 16.7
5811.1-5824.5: 16.2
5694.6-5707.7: 16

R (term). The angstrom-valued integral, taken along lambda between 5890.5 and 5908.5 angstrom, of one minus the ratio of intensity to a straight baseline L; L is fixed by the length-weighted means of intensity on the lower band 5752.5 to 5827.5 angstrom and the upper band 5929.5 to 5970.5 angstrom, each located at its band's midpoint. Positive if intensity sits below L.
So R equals 1.8 angstrom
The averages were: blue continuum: 16.3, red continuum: 16.5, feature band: 14.9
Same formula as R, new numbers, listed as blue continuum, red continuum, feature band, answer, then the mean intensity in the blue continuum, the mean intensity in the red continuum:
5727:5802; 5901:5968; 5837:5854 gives 0.1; 16.6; 16.3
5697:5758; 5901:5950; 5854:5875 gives 0.3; 16.5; 16.2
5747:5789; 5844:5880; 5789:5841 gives 1.0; 16.7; 16.4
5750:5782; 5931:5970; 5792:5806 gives 0.5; 16.6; 16.5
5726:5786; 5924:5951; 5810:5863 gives 0.7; 16.6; 16.3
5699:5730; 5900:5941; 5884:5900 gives 2.1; 16.4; 16.2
